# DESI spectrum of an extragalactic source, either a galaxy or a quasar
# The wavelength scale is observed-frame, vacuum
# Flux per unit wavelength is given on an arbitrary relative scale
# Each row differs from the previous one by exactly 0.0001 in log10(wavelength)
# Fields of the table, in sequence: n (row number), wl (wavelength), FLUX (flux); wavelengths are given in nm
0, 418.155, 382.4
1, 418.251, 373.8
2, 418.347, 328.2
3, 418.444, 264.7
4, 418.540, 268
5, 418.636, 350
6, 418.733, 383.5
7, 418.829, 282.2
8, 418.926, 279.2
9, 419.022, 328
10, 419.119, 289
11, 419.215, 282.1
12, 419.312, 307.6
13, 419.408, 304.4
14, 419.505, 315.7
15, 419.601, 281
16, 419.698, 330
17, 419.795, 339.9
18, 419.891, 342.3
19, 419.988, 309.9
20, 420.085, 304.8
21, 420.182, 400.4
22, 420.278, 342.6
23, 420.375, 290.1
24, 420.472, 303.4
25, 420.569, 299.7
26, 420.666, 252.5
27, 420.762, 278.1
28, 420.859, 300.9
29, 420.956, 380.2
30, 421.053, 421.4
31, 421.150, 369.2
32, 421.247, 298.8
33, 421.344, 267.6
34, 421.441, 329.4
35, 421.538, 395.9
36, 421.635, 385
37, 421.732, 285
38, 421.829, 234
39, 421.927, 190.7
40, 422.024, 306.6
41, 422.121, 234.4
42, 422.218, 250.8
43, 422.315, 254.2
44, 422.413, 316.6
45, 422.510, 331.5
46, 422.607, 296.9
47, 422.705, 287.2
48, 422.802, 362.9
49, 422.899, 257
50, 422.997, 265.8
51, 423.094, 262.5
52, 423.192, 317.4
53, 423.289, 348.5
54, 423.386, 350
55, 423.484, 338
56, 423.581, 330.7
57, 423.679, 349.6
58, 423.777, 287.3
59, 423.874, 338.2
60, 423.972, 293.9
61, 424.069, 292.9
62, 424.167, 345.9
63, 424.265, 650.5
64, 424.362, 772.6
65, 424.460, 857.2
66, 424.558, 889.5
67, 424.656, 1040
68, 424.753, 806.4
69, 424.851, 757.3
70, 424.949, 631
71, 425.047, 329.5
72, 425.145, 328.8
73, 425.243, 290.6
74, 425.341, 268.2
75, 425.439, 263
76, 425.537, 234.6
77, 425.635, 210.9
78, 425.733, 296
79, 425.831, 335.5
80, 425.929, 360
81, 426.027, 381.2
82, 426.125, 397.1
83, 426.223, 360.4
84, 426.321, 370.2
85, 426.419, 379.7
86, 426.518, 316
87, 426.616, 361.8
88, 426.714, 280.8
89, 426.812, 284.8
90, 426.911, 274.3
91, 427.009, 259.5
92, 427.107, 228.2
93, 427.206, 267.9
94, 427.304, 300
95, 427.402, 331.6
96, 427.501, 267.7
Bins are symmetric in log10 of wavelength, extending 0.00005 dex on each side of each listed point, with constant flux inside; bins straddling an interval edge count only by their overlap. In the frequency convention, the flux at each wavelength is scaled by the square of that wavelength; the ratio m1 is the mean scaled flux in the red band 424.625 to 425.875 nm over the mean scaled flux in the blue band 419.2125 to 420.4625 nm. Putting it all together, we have 1.4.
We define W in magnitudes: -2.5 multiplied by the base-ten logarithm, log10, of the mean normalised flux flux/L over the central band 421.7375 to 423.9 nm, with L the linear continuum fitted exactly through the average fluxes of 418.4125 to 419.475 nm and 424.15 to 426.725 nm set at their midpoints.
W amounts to 0.34 mag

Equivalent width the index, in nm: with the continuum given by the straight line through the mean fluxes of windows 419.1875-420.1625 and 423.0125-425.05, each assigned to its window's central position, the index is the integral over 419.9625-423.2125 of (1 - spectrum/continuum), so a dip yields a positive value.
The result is 0.72 nm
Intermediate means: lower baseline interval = 315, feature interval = 305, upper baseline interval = 505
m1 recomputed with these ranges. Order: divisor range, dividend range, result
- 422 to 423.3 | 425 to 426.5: 1.12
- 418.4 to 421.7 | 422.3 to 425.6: 1.35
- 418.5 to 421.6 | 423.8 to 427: 1.39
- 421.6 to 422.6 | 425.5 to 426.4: 1.21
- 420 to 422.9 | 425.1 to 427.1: 1.03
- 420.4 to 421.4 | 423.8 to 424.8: 1.99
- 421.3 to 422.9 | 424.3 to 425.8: 1.82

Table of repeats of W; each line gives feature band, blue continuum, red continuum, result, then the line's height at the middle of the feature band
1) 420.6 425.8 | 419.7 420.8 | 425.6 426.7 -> -0.15 mag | 329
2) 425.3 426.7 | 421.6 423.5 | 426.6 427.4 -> -0.14 mag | 284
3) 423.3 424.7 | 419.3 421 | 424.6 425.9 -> -0.20 mag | 414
